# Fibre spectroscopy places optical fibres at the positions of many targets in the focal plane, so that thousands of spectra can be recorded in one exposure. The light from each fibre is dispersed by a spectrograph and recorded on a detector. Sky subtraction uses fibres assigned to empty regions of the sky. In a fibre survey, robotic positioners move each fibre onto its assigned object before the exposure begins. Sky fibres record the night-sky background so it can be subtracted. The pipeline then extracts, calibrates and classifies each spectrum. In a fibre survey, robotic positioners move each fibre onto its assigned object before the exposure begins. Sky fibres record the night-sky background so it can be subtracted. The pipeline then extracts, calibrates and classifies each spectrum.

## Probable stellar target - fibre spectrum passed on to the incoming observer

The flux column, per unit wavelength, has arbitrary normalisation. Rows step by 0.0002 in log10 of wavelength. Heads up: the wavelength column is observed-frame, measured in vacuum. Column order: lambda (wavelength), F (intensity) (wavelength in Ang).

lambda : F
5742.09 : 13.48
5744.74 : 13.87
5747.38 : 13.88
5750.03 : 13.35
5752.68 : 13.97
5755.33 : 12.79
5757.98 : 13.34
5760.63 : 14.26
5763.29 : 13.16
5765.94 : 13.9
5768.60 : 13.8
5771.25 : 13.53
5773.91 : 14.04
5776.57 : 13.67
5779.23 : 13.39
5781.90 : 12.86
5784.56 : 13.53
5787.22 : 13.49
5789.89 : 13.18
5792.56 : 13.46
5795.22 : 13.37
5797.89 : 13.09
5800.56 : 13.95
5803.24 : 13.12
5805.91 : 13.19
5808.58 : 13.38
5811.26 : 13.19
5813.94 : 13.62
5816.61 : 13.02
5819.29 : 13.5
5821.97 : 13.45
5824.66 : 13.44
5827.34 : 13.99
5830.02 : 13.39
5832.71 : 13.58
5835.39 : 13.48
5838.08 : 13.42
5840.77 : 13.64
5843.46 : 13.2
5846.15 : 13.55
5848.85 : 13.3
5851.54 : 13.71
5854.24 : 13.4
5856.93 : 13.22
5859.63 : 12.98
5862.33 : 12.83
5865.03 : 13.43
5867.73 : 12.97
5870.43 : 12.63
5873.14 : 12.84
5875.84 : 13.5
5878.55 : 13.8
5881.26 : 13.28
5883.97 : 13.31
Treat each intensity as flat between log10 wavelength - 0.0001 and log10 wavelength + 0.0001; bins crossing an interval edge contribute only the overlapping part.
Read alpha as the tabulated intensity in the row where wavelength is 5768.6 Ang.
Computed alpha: 13.8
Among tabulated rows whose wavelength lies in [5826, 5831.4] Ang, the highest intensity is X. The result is 13.99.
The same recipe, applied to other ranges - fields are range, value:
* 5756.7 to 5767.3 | 14.26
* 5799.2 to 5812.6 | 13.95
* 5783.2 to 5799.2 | 13.53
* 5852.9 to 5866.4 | 13.43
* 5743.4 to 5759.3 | 13.97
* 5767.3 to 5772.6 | 13.8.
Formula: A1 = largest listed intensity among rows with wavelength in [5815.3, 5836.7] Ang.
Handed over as 13.99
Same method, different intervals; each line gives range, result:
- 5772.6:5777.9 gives 14.04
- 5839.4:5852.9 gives 13.71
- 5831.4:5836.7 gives 13.58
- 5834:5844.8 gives 13.64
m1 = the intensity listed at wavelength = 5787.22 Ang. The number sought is 13.49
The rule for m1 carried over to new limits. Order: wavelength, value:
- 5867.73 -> 12.97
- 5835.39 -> 13.48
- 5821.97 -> 13.45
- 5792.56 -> 13.46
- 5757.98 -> 13.34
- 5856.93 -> 13.22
